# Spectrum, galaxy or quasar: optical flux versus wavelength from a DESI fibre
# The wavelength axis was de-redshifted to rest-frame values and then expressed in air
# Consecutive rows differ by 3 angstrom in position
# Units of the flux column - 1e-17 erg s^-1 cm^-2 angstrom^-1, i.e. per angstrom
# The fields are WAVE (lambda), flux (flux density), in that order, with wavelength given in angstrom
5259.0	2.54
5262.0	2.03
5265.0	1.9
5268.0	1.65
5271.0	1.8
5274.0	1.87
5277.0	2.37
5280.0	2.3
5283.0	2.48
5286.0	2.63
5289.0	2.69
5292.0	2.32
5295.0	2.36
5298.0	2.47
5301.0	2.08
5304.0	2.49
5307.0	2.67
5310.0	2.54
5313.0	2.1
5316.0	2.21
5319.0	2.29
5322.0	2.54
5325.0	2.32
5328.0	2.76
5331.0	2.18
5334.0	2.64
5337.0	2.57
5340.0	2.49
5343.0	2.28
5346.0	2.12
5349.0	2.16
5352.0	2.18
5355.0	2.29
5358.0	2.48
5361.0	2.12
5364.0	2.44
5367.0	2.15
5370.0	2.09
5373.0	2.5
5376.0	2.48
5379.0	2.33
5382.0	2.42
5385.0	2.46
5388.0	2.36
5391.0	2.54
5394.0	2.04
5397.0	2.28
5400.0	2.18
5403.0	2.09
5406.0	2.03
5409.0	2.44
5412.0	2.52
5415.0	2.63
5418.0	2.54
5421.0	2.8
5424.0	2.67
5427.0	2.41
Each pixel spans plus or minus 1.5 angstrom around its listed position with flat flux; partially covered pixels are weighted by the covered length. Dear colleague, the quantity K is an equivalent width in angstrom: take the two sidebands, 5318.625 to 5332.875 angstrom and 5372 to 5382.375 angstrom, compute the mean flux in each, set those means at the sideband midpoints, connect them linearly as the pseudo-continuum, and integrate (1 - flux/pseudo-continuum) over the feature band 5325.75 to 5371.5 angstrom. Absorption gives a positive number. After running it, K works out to 1.9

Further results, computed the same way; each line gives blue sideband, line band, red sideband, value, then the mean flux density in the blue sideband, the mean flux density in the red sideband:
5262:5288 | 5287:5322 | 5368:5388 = -3.10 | 2.13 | 2.37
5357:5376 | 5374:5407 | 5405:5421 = 1.30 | 2.31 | 2.48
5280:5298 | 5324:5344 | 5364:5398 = -0.51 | 2.48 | 2.34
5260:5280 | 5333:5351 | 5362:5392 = -0.99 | 1.98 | 2.37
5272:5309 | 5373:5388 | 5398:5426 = -0.03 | 2.39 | 2.43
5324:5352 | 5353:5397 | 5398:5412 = -0.73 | 2.38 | 2.22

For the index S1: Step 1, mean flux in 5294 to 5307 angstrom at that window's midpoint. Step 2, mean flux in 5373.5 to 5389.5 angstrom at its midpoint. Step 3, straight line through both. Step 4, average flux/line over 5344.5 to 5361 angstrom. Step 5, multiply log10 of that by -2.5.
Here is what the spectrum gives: 0.080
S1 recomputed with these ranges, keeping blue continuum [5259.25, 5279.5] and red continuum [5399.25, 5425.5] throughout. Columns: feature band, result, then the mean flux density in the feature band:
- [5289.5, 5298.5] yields -0.16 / 2.41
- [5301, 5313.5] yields -0.15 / 2.43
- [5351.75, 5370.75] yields 0.01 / 2.26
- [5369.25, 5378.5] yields -0.03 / 2.38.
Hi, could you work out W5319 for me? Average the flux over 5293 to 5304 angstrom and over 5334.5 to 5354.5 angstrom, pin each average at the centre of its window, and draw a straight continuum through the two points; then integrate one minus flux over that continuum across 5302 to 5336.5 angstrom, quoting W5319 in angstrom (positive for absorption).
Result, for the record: -1.6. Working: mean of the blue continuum 2.33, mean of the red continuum 2.32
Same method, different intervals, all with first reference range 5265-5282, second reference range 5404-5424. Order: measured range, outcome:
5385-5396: 0.4 angstrom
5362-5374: 0.3 angstrom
